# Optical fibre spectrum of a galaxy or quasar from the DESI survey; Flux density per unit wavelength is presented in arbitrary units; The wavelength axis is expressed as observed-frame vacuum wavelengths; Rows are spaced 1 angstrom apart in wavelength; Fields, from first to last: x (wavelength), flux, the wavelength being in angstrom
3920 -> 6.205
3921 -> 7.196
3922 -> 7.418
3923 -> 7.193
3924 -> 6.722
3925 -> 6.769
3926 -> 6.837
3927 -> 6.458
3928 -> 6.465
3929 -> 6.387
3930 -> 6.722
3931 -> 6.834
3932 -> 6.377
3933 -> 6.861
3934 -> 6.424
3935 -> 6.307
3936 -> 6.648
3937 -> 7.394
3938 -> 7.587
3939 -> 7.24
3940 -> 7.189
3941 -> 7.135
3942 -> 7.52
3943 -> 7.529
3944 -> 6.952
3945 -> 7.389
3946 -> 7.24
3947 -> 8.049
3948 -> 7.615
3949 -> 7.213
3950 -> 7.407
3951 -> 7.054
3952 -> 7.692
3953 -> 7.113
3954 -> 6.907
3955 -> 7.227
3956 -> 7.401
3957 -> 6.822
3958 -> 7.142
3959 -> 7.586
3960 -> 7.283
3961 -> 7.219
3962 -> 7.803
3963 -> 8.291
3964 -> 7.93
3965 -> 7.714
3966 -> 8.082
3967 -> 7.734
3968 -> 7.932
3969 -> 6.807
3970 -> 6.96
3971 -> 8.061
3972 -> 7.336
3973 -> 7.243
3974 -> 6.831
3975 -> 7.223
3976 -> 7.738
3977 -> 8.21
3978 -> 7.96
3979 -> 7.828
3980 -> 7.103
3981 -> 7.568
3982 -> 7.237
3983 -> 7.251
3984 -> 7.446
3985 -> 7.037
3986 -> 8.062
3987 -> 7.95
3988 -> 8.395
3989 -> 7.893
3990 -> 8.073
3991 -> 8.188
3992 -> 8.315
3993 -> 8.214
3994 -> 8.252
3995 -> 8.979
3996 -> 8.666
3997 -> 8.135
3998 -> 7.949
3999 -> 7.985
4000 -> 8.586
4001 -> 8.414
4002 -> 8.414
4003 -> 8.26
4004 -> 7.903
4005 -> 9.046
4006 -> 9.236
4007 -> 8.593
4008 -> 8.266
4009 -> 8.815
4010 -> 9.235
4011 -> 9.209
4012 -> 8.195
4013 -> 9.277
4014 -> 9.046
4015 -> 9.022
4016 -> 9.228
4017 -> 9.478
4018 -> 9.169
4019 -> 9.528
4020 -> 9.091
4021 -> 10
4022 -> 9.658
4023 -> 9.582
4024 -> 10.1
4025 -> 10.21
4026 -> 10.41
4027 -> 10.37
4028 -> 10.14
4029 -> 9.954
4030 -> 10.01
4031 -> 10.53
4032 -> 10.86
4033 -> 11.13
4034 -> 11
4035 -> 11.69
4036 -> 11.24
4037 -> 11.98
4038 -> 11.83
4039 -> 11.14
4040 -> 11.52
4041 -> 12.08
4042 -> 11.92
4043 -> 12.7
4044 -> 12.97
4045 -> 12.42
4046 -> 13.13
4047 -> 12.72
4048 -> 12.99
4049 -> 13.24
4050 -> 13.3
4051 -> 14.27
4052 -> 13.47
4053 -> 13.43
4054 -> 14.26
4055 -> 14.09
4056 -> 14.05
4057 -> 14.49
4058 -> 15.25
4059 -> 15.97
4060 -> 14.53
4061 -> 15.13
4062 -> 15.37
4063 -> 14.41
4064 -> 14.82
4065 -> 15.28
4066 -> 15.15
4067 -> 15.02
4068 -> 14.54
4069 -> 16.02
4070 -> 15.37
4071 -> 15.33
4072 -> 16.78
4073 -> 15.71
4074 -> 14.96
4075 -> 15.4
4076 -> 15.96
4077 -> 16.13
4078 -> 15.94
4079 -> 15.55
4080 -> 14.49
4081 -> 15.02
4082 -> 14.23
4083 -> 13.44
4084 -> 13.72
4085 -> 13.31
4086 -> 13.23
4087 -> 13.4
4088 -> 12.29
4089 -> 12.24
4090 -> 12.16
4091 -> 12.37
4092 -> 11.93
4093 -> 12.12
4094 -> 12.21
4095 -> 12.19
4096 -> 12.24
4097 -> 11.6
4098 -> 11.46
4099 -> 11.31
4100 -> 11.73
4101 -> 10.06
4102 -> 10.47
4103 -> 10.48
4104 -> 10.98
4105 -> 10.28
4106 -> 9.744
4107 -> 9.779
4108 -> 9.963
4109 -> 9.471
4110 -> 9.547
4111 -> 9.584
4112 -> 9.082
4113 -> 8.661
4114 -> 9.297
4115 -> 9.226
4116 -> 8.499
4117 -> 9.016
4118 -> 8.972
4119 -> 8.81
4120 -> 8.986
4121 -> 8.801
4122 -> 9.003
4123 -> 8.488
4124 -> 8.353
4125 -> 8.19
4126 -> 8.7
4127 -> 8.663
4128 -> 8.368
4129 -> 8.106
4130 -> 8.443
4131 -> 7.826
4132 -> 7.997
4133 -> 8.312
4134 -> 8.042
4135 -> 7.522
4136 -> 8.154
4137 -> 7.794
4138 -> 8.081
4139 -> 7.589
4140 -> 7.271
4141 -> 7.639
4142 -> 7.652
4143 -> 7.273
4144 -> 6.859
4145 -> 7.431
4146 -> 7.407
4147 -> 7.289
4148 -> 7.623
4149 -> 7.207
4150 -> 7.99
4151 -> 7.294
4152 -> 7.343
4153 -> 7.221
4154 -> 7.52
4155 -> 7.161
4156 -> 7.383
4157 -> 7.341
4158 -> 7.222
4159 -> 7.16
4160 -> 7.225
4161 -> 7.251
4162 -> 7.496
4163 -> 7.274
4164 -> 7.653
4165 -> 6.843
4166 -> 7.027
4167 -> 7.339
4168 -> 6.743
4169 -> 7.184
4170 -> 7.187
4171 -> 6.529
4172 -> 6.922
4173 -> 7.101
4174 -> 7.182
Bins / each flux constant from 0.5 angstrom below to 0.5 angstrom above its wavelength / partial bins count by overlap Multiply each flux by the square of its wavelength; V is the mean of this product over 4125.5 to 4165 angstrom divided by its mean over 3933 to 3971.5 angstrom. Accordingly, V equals 1.14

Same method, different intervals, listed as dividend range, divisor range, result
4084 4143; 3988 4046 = 1.05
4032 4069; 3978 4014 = 1.67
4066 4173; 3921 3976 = 1.50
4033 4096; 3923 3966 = 2.03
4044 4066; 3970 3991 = 1.92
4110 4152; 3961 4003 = 1.12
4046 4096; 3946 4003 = 1.93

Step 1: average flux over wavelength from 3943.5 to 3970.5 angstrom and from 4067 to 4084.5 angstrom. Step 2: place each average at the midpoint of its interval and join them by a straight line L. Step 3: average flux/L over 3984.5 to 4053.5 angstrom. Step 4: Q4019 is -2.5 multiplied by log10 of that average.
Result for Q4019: 0.16 mag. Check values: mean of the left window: 7.43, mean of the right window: 15.2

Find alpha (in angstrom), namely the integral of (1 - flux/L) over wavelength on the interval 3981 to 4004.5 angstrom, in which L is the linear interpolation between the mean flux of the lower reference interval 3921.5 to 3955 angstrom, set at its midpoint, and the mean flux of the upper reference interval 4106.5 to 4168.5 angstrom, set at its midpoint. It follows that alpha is -2.4 angstrom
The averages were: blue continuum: 7.05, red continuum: 8.02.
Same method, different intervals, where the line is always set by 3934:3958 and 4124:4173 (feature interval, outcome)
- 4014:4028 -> -4.4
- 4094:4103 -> -4.7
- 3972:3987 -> -0.4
